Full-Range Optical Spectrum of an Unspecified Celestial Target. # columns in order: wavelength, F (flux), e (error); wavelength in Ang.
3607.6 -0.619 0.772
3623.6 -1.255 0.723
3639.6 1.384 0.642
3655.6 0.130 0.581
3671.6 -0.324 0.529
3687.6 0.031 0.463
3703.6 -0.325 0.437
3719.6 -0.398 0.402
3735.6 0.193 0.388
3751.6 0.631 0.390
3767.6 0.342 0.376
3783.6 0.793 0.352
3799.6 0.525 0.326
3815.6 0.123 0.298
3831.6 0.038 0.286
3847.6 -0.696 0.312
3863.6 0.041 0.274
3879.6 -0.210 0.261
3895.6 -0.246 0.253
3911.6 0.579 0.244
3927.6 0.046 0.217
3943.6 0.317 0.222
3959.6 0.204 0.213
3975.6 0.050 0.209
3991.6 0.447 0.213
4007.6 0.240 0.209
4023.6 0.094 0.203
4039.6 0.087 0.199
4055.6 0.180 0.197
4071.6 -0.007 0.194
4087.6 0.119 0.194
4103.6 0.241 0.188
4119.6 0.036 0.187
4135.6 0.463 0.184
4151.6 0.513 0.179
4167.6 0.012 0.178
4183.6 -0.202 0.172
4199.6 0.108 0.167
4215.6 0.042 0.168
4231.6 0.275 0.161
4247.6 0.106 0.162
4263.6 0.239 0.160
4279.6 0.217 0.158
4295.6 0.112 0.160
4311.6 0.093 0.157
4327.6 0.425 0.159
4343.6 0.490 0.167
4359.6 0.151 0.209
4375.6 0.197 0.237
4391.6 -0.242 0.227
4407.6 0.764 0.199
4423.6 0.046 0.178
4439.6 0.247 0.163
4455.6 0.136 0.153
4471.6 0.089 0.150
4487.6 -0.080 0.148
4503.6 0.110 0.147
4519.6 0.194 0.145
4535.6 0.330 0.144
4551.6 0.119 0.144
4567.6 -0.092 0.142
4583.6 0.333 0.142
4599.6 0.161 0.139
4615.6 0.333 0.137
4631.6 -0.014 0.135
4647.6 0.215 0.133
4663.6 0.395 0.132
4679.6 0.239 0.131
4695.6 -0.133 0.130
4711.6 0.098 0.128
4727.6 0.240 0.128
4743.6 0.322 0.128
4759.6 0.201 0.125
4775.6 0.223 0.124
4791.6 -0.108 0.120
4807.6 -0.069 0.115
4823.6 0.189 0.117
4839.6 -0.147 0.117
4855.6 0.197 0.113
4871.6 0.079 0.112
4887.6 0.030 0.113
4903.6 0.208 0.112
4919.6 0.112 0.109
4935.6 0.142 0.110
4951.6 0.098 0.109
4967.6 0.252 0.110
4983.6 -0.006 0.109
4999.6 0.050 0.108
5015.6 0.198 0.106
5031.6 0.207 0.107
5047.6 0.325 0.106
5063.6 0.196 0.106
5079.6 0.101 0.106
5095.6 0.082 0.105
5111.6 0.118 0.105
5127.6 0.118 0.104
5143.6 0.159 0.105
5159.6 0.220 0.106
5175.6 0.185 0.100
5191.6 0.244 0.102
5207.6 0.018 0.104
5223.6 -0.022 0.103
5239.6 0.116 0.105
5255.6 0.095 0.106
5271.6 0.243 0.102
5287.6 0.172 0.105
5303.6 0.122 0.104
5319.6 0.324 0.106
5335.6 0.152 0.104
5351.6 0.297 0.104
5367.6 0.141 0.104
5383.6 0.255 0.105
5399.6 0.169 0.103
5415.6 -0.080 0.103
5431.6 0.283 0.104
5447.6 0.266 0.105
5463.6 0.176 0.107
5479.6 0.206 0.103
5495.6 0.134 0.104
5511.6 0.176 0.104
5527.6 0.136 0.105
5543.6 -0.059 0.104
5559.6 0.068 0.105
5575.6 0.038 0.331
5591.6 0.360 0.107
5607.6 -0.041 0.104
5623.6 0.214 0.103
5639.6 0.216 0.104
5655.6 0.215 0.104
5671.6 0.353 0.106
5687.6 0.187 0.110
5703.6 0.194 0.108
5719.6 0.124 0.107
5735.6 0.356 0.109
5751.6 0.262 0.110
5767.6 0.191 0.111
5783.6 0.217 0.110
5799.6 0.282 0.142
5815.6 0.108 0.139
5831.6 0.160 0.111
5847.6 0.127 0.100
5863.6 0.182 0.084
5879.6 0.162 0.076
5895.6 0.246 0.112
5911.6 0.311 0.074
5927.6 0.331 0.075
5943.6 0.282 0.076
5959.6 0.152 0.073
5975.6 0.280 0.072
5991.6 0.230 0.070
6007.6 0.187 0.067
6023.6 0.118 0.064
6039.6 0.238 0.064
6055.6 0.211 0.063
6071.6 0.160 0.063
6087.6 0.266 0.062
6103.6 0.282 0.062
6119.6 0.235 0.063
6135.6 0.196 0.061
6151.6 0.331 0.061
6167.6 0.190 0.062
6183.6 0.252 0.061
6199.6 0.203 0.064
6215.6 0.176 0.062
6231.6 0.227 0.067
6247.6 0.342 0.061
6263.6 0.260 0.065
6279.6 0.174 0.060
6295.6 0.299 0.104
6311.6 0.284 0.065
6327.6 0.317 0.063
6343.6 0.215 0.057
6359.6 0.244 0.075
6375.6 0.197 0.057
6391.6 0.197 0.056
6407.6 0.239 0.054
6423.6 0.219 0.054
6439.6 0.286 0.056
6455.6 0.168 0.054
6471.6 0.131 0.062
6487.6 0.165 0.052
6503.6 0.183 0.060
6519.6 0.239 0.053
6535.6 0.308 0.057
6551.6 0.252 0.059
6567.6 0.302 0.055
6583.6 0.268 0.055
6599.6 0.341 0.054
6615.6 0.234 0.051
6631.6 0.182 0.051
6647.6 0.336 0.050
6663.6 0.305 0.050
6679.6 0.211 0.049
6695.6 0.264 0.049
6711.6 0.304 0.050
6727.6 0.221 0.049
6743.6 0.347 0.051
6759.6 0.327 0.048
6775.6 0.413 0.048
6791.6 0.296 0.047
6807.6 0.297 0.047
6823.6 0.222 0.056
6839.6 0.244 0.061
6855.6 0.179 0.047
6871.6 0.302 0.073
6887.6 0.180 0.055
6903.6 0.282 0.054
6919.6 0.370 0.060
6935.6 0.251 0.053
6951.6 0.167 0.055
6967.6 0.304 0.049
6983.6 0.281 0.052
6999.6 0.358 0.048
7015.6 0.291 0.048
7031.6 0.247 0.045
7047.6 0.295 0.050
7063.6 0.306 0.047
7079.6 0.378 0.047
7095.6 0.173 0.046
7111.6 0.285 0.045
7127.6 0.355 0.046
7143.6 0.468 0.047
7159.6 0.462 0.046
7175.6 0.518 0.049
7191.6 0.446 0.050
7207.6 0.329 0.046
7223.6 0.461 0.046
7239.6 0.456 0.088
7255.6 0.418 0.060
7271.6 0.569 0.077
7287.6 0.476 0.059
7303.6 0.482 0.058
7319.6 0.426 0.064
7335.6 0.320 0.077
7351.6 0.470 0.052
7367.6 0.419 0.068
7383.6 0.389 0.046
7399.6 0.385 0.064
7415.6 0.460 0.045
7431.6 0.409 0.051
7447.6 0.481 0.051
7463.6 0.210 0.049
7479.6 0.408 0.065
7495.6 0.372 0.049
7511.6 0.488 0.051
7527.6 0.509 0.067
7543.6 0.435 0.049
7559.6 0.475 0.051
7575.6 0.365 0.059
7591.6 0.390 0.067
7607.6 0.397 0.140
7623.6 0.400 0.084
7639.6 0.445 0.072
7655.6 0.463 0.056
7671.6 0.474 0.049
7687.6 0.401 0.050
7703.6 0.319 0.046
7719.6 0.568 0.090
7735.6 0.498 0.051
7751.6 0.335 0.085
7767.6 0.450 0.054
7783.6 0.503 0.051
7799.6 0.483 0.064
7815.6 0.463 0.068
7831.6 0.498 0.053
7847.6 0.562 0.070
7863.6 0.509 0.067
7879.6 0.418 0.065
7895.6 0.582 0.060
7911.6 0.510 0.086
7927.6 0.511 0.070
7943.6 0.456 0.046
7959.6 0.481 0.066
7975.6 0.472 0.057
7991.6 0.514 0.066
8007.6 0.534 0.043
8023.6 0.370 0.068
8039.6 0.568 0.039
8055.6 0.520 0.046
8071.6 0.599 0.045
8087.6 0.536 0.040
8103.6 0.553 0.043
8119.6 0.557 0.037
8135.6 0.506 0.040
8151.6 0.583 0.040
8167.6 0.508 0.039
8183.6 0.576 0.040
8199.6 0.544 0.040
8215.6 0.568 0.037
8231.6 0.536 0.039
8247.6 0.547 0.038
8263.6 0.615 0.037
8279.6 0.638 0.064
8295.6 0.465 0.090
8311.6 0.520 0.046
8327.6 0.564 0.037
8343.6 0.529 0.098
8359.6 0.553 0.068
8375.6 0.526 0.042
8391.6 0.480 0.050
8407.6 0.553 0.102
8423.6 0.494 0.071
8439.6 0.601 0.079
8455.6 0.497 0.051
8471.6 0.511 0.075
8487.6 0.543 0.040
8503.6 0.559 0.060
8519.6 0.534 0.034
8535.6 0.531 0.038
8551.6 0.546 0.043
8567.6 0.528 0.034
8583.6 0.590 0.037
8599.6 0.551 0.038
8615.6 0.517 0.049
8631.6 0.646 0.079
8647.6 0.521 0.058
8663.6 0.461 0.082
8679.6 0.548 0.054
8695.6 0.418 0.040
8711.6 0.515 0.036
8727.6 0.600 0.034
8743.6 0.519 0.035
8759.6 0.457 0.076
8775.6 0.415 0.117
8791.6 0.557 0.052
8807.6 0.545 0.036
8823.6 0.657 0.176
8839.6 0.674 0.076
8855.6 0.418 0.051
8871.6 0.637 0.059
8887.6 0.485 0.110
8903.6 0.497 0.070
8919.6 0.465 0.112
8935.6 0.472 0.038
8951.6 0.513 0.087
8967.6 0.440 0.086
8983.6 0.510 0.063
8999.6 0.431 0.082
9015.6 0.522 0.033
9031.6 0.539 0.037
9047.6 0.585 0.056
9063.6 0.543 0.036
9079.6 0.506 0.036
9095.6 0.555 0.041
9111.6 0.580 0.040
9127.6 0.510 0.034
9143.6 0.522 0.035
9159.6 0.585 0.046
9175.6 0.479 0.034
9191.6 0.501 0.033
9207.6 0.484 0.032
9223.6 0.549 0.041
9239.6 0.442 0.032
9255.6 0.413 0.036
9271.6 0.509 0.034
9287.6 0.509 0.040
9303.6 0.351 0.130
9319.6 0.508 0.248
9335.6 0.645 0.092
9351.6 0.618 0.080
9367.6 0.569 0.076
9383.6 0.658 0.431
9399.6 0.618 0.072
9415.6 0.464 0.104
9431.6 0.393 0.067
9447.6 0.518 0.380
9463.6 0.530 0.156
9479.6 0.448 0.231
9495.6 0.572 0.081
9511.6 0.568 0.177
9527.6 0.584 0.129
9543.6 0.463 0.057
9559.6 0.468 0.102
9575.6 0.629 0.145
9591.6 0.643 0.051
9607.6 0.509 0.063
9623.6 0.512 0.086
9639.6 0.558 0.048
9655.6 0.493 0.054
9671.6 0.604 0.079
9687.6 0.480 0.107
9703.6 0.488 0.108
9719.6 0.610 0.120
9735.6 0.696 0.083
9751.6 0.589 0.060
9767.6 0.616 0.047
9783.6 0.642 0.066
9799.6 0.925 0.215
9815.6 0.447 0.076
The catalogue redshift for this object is 0.788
